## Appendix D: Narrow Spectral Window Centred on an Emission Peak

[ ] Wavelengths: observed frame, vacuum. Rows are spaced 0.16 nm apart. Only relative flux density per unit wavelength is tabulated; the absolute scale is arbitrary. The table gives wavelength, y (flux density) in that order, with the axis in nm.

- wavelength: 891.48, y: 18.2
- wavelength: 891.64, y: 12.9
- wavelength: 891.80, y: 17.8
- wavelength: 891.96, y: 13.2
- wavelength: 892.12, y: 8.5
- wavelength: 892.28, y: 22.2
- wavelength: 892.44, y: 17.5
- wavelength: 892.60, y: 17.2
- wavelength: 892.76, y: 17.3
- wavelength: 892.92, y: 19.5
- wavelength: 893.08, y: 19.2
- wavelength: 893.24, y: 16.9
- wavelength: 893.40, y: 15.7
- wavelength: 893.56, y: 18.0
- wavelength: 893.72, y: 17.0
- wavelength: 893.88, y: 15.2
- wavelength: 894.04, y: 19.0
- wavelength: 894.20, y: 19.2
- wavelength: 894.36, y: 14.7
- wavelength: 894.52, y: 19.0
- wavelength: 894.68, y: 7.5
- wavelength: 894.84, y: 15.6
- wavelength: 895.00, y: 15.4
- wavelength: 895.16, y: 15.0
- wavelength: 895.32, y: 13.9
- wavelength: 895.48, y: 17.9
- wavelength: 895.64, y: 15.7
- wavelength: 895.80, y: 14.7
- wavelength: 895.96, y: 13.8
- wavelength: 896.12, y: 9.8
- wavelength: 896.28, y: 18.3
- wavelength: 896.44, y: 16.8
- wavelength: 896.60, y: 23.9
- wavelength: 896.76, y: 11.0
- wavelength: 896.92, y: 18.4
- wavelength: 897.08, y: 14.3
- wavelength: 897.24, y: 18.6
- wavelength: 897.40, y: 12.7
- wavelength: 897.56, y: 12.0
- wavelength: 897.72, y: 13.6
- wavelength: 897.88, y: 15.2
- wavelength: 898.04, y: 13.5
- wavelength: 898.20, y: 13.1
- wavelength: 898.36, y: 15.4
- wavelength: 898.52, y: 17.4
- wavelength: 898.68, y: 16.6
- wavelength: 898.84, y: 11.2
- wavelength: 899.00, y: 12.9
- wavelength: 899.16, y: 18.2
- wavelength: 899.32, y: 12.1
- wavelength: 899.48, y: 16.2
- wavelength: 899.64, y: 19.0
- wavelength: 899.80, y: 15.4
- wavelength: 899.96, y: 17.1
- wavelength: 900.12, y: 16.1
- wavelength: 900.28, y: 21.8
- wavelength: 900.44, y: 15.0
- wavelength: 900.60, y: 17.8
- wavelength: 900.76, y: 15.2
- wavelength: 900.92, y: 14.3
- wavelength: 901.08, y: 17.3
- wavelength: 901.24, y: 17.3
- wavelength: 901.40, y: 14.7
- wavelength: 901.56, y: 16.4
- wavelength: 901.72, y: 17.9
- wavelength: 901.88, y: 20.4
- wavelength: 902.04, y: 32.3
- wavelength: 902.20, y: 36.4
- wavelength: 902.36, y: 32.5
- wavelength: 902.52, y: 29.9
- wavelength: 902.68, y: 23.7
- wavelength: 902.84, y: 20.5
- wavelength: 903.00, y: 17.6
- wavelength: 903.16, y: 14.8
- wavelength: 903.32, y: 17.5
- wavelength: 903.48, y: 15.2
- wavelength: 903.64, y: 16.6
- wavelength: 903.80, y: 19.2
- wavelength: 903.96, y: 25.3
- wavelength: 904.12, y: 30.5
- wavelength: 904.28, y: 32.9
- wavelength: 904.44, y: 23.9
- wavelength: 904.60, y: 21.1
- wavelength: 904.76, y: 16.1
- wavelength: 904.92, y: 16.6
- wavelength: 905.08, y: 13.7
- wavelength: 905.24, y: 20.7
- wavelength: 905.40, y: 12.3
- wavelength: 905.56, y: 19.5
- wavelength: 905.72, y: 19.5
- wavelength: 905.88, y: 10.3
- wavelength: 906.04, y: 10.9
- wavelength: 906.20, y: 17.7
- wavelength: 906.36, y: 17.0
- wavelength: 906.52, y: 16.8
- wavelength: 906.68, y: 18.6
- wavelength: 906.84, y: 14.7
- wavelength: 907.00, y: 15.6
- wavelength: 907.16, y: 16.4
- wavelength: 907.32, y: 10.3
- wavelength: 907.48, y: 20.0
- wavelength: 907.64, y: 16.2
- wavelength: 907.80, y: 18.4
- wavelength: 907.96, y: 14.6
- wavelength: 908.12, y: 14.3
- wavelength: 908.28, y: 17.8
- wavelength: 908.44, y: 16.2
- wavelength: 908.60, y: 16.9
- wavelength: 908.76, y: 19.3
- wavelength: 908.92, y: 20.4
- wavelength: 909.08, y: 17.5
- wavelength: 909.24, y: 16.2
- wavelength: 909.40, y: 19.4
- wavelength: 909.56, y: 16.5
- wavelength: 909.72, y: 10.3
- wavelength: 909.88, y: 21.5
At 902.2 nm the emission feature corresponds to [S II]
